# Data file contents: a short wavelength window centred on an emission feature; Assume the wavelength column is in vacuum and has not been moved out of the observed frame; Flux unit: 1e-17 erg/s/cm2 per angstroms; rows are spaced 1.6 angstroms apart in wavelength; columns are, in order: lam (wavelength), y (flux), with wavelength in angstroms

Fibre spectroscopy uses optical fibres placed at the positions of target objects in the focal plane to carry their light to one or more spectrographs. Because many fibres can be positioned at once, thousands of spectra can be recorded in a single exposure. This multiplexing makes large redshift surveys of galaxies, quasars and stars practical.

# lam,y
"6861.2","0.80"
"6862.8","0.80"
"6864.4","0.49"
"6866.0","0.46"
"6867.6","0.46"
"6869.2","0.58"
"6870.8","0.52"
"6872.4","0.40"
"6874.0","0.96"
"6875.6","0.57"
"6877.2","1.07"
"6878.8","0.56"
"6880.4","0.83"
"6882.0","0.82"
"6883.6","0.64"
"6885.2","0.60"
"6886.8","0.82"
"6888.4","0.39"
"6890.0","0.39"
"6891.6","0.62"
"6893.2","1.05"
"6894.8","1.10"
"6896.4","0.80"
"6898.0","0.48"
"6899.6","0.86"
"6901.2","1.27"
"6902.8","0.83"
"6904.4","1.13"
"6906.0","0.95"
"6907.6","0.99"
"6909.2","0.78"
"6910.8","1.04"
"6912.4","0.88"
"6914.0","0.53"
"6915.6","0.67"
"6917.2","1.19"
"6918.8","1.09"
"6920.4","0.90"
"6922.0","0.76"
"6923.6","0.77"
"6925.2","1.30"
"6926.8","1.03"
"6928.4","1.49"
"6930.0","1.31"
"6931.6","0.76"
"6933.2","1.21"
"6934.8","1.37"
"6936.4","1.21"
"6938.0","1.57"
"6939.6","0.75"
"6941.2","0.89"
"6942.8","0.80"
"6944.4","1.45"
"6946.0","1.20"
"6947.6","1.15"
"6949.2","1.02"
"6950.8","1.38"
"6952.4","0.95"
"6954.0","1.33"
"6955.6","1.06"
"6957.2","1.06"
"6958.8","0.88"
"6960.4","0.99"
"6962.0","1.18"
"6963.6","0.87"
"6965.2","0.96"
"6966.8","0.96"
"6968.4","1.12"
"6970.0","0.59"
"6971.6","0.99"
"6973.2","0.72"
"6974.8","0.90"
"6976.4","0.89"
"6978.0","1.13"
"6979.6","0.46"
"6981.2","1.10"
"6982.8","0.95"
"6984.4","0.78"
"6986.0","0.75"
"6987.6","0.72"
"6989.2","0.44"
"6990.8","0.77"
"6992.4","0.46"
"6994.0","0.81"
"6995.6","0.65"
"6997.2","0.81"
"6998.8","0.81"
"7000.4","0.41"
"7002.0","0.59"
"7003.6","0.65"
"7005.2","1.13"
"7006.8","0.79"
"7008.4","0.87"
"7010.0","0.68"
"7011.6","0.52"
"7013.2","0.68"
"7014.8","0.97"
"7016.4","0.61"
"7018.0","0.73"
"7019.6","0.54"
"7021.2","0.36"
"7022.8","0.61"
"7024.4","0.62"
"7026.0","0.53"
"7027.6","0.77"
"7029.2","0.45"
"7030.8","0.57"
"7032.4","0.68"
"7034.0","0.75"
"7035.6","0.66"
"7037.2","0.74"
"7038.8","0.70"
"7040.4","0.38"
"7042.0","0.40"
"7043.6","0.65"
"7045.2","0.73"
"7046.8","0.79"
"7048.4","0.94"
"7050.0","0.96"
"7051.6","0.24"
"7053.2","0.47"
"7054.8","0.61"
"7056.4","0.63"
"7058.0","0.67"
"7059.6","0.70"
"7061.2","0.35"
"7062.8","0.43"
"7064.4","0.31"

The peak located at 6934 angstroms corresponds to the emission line Mg II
